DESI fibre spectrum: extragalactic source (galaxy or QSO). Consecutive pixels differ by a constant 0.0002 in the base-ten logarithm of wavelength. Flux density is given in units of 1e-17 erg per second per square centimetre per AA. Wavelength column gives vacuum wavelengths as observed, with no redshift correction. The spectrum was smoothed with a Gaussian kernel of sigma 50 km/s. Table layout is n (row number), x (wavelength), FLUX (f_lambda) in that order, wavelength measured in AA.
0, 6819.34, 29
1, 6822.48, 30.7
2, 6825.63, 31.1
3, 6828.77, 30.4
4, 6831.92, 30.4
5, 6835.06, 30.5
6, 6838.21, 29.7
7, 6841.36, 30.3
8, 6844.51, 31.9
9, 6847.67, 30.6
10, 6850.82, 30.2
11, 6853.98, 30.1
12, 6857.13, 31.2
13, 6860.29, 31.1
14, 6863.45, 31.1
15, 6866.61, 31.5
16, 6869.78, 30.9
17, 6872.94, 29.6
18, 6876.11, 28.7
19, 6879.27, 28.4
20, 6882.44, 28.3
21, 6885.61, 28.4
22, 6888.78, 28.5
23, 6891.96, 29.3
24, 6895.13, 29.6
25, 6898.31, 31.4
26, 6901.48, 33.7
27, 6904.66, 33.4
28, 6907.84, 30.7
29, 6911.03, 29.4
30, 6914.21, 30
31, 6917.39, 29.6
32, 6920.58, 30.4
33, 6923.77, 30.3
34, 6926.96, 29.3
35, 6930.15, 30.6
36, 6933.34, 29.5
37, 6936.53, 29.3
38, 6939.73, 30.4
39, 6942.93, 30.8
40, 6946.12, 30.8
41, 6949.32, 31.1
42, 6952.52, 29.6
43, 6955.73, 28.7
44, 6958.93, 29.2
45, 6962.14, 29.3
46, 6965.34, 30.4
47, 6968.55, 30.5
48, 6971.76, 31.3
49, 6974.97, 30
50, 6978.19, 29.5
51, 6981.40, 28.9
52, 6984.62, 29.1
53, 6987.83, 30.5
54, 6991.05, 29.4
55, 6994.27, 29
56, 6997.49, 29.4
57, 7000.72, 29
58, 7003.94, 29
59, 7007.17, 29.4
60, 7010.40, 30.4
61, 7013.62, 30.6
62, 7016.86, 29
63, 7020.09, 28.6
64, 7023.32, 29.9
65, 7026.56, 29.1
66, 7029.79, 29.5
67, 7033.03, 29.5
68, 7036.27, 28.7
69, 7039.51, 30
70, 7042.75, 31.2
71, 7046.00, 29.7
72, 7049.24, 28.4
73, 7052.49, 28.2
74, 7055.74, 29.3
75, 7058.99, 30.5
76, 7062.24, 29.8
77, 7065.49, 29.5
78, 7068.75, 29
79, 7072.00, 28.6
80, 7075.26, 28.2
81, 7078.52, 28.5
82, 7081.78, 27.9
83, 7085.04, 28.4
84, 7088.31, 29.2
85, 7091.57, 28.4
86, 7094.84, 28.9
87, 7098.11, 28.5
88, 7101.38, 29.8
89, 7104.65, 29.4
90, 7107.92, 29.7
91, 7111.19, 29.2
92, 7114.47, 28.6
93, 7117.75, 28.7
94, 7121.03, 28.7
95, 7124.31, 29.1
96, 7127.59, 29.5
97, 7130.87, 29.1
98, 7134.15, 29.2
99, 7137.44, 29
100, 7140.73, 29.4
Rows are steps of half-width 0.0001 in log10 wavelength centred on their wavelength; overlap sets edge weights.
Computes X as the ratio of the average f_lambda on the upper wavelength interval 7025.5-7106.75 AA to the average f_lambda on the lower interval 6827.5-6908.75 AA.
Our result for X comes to 0.96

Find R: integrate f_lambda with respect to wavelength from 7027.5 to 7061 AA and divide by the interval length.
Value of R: 29.5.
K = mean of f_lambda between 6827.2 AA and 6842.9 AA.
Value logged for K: 30.3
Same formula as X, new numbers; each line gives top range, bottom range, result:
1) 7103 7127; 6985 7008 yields 0.99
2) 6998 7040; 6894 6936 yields 0.96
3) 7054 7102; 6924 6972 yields 0.96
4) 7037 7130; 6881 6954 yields 0.96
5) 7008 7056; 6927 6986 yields 0.98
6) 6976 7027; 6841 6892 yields 0.98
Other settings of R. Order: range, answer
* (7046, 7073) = 29.2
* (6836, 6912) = 30.3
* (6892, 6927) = 30.7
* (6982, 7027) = 29.5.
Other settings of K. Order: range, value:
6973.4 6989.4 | 29.6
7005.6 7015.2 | 30.2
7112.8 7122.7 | 28.6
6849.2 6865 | 30.7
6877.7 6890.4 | 28.4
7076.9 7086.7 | 28.3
